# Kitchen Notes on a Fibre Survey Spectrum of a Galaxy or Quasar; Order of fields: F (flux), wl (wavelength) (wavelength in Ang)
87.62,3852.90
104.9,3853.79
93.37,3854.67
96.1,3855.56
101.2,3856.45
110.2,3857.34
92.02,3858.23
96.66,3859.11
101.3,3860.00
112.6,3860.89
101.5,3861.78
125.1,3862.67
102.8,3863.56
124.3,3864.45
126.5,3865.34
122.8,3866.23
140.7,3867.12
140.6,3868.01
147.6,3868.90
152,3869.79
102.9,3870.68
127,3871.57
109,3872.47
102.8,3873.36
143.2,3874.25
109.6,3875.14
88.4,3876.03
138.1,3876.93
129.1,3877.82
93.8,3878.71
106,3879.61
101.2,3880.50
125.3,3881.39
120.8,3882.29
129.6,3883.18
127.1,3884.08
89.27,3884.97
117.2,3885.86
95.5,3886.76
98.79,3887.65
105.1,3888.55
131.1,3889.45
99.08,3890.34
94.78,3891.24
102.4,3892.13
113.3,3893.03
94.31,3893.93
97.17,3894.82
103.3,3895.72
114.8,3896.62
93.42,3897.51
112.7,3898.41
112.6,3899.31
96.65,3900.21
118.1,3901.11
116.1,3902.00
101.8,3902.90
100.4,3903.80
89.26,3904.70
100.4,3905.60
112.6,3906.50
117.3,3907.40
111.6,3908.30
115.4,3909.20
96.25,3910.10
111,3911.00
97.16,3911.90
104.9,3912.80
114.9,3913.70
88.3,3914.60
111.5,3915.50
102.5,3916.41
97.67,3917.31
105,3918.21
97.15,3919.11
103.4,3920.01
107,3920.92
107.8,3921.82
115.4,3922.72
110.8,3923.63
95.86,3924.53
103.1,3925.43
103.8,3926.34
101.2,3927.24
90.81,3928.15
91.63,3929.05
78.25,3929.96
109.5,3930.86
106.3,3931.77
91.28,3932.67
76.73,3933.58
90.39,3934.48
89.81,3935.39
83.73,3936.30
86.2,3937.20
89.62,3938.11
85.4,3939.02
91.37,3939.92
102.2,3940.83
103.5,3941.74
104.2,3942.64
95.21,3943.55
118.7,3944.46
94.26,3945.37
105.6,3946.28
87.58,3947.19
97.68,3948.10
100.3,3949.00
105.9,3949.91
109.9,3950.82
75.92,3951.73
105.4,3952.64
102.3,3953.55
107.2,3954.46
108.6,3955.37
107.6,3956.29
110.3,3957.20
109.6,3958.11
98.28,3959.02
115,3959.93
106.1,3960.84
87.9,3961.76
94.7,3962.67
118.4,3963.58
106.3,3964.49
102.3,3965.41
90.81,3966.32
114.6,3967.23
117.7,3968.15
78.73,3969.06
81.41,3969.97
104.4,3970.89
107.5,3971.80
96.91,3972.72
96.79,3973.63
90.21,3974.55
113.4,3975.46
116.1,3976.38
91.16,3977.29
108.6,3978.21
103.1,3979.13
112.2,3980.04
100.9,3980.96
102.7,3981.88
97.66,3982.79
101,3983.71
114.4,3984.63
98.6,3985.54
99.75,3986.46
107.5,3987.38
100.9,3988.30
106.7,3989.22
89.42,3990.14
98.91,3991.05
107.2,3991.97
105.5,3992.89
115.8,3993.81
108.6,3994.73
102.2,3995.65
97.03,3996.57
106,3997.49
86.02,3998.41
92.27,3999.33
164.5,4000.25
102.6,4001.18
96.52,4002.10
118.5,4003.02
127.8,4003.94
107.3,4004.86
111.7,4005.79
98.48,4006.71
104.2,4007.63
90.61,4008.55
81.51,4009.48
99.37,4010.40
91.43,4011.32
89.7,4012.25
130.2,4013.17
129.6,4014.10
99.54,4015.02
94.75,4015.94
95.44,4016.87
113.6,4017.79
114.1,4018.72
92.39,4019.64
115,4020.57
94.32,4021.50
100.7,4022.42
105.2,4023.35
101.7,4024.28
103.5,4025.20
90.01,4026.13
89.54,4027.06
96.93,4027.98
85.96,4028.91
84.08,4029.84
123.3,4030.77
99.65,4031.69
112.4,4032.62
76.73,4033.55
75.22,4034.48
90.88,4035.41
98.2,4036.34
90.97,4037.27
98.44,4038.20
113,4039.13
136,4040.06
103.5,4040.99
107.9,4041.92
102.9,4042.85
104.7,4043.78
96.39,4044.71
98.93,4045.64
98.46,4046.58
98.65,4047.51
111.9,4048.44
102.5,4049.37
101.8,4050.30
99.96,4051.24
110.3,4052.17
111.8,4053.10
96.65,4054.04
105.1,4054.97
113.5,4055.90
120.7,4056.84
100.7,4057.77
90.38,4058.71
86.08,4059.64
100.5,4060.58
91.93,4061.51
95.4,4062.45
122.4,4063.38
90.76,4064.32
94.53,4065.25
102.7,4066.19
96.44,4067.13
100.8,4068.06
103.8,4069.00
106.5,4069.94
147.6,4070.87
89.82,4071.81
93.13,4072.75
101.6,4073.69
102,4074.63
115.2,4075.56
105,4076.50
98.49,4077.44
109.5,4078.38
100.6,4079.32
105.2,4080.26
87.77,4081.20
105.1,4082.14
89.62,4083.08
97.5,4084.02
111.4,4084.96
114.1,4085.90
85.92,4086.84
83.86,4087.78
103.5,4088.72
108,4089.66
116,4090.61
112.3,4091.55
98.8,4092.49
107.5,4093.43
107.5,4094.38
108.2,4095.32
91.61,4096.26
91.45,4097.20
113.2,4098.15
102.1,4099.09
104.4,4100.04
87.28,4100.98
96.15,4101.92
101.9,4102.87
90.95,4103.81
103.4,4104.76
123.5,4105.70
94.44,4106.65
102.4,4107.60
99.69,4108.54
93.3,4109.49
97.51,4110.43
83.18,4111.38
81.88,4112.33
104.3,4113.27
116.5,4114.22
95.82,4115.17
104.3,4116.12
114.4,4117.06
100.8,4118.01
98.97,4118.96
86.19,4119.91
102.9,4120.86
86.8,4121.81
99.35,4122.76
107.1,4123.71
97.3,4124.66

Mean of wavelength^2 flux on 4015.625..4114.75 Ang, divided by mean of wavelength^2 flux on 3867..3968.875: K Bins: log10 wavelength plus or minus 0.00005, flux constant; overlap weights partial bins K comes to 1.0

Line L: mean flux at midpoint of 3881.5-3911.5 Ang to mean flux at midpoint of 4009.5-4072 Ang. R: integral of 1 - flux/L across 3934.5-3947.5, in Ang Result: 1.3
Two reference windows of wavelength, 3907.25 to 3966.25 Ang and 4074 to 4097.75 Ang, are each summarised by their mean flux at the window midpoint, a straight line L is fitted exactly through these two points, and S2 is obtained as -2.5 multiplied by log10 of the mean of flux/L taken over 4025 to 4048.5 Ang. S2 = 0.03 mag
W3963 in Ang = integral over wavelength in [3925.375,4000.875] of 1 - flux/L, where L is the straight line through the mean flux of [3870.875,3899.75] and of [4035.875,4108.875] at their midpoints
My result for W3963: 4.3 Ang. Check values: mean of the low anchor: 110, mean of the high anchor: 103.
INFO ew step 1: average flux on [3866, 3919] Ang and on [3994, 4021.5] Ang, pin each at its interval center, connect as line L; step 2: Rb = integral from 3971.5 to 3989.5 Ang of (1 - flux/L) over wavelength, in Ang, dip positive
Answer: 0.6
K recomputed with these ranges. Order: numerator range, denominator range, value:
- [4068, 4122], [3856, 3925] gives 1.02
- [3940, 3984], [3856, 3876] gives 0.91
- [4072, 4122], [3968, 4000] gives 1.04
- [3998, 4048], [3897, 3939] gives 1.07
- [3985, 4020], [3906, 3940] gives 1.09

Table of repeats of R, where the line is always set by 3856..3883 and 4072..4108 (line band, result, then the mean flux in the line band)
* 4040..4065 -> 0.29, 103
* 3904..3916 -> 0.90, 105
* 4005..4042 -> 1.92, 101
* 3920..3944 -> 3.36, 96.7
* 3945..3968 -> 1.66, 103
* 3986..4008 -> 0.31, 106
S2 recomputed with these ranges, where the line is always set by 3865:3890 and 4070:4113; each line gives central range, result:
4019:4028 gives 0.08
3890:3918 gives 0.12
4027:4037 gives 0.13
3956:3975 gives 0.10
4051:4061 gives 0.01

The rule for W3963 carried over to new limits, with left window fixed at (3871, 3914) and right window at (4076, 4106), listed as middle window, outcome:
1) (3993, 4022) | -0.2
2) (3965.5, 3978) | 0.7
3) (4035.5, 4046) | -0.1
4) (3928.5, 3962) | 2.8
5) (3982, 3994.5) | 0.2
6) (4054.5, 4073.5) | 0.0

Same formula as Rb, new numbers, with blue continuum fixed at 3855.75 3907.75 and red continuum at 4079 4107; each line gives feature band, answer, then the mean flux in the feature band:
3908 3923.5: 0.7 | 105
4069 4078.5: -0.4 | 107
